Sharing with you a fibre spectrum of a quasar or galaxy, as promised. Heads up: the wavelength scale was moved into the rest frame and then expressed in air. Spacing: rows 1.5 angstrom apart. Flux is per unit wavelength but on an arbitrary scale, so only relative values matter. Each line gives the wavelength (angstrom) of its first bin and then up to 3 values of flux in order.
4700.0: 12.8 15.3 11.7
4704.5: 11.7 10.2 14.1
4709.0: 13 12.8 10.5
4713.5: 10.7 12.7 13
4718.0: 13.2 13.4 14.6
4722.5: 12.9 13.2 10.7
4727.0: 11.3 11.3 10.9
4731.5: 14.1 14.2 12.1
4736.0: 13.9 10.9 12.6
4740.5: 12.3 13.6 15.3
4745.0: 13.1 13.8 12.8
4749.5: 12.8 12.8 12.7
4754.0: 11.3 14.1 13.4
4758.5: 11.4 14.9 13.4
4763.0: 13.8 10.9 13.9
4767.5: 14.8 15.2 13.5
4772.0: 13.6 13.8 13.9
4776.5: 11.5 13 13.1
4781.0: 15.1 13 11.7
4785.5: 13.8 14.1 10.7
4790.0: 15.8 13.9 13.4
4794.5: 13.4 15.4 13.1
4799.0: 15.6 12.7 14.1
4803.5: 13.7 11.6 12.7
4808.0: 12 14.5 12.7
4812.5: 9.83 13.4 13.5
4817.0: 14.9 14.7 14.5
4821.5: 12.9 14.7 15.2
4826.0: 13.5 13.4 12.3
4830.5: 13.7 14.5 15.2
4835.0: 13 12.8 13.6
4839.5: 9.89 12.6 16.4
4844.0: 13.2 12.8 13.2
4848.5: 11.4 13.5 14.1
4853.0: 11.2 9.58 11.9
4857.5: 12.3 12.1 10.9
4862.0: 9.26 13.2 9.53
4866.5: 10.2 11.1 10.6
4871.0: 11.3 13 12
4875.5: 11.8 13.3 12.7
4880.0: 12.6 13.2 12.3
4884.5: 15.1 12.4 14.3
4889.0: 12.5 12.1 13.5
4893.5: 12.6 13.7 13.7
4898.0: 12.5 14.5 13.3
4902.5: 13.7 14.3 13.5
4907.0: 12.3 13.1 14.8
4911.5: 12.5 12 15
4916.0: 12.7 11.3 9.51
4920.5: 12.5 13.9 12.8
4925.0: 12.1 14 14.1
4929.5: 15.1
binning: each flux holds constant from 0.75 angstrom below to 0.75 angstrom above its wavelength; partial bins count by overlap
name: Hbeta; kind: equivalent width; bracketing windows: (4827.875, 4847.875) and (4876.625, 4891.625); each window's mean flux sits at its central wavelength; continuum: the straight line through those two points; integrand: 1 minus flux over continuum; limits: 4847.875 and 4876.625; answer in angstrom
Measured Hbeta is 3.6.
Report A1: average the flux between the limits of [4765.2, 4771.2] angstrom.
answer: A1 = 14.3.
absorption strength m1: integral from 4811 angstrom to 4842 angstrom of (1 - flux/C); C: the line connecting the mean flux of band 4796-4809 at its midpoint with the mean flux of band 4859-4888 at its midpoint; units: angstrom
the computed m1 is -1.2 angstrom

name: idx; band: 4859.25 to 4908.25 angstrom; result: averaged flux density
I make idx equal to 12.5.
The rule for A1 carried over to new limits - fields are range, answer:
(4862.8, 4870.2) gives 10.9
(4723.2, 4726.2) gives 12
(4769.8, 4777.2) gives 13.3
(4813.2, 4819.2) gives 14.1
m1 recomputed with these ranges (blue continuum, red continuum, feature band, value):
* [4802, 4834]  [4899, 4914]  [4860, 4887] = 3.0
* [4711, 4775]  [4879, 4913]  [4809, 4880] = 2.6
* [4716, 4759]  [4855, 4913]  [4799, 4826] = -1.6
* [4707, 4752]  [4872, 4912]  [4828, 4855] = 0.1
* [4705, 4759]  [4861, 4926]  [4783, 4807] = -1.6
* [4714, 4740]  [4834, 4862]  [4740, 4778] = -2.2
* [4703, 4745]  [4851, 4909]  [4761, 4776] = -1.3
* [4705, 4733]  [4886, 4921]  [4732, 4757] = -1.1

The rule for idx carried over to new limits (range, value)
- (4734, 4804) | 13.4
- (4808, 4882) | 12.7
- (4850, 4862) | 11.7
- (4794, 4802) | 14.1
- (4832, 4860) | 12.7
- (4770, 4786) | 13.3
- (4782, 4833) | 13.5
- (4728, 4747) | 12.9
